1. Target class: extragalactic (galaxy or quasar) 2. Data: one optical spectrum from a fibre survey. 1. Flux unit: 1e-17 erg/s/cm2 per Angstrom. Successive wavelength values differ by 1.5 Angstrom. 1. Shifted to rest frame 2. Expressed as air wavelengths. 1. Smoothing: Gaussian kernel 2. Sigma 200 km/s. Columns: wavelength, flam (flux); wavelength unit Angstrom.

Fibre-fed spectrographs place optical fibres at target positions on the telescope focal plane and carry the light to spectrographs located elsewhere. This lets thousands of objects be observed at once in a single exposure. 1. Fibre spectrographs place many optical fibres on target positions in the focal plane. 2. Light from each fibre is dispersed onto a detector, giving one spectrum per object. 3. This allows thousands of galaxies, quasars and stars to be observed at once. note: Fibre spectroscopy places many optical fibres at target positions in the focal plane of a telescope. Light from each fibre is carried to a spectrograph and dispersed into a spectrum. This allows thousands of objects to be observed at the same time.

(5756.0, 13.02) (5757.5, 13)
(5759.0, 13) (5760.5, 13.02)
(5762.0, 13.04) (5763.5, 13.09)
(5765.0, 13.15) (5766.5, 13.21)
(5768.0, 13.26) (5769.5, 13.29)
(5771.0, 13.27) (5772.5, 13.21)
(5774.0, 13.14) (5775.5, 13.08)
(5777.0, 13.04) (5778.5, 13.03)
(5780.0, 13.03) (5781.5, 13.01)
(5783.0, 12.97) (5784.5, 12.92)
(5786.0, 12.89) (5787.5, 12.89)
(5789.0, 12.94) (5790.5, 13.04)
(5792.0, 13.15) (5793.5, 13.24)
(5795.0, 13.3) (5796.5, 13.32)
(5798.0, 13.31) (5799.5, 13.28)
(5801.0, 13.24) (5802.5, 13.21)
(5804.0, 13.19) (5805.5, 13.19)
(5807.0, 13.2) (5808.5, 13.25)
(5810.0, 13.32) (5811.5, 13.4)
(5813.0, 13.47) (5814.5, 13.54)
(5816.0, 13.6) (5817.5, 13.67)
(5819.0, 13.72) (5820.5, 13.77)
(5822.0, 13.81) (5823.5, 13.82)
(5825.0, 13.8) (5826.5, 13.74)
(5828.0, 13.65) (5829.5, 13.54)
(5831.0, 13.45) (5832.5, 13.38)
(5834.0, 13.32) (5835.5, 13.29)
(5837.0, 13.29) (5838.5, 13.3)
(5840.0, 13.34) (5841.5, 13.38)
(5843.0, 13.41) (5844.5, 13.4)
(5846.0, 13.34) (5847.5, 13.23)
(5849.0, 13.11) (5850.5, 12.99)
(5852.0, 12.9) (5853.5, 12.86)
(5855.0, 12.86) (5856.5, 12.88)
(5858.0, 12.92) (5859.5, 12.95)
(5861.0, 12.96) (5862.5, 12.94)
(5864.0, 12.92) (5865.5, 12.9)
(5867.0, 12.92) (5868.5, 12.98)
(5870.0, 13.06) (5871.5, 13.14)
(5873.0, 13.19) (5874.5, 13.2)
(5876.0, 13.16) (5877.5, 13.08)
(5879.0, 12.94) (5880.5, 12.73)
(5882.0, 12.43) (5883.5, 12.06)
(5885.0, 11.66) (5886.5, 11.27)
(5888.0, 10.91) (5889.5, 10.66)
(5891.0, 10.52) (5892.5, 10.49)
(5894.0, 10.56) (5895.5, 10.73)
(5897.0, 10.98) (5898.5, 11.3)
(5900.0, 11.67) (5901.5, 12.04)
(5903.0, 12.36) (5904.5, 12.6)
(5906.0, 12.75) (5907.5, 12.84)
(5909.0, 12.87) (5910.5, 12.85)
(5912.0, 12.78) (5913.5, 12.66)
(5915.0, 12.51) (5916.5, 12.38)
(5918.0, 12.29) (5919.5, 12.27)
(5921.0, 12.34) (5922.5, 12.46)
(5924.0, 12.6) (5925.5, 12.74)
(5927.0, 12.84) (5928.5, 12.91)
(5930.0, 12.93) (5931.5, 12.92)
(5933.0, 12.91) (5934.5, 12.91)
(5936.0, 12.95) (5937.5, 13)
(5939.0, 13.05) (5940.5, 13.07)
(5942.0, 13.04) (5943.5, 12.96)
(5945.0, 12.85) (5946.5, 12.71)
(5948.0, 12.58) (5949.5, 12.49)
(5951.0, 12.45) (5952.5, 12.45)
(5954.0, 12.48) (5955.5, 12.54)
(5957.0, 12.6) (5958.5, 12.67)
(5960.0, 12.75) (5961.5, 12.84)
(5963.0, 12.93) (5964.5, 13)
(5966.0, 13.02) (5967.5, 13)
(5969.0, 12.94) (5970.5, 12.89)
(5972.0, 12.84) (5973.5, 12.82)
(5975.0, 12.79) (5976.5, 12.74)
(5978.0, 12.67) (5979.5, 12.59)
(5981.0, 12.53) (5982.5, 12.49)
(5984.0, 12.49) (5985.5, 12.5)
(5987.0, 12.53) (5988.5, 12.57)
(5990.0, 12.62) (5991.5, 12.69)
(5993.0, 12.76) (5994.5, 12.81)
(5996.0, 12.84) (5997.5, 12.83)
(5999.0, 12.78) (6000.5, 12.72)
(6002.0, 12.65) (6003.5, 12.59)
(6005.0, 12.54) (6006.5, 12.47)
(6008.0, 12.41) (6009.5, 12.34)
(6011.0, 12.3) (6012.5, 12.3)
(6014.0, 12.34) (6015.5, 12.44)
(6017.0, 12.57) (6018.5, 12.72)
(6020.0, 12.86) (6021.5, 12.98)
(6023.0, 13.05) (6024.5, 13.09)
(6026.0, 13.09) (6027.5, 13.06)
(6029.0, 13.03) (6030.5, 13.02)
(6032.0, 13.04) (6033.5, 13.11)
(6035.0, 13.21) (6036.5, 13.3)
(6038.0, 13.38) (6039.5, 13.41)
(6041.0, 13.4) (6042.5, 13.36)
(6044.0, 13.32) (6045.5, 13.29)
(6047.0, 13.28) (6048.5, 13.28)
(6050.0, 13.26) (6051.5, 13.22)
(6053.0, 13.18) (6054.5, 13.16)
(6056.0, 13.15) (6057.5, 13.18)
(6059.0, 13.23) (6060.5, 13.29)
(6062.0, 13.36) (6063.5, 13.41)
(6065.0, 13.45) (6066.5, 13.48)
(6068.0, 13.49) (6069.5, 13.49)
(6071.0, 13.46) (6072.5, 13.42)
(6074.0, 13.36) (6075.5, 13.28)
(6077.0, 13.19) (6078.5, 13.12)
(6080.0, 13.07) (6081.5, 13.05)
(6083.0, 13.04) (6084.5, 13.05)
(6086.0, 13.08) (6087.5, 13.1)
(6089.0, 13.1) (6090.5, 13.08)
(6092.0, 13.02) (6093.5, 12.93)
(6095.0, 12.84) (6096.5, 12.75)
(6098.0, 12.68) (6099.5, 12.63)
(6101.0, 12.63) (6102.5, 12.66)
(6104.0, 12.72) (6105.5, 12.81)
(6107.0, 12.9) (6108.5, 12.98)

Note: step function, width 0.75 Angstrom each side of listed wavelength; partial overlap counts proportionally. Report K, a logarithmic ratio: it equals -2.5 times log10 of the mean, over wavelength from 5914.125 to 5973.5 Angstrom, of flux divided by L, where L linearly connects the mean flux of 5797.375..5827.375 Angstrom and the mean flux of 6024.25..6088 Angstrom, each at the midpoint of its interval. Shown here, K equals 0.050 mag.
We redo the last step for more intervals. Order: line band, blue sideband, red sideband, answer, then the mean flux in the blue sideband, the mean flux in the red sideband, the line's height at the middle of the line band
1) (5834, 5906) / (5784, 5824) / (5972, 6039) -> 0.05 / 13.3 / 12.7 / 13.1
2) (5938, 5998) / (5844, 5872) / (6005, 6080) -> 0.03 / 13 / 13.1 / 13.1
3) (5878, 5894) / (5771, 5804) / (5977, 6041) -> 0.13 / 13.1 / 12.8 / 13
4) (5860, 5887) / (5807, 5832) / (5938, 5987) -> 0.04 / 13.6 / 12.7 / 13.3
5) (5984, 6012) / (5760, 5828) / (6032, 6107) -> 0.05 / 13.3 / 13.2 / 13.2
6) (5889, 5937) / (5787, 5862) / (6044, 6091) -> 0.09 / 13.3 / 13.2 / 13.3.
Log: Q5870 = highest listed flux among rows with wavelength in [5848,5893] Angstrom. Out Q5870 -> 13.2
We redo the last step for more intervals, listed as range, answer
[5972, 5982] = 12.84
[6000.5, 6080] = 13.49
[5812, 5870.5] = 13.82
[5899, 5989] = 13.07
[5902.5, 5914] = 12.87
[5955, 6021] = 13.02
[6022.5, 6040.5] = 13.41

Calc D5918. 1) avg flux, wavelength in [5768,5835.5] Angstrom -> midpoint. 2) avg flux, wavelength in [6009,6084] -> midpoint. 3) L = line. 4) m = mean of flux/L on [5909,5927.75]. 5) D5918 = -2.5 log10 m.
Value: 0.05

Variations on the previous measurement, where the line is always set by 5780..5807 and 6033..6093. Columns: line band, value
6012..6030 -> 0.036 mag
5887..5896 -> 0.230 mag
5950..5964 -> 0.047 mag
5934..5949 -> 0.024 mag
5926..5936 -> 0.024 mag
